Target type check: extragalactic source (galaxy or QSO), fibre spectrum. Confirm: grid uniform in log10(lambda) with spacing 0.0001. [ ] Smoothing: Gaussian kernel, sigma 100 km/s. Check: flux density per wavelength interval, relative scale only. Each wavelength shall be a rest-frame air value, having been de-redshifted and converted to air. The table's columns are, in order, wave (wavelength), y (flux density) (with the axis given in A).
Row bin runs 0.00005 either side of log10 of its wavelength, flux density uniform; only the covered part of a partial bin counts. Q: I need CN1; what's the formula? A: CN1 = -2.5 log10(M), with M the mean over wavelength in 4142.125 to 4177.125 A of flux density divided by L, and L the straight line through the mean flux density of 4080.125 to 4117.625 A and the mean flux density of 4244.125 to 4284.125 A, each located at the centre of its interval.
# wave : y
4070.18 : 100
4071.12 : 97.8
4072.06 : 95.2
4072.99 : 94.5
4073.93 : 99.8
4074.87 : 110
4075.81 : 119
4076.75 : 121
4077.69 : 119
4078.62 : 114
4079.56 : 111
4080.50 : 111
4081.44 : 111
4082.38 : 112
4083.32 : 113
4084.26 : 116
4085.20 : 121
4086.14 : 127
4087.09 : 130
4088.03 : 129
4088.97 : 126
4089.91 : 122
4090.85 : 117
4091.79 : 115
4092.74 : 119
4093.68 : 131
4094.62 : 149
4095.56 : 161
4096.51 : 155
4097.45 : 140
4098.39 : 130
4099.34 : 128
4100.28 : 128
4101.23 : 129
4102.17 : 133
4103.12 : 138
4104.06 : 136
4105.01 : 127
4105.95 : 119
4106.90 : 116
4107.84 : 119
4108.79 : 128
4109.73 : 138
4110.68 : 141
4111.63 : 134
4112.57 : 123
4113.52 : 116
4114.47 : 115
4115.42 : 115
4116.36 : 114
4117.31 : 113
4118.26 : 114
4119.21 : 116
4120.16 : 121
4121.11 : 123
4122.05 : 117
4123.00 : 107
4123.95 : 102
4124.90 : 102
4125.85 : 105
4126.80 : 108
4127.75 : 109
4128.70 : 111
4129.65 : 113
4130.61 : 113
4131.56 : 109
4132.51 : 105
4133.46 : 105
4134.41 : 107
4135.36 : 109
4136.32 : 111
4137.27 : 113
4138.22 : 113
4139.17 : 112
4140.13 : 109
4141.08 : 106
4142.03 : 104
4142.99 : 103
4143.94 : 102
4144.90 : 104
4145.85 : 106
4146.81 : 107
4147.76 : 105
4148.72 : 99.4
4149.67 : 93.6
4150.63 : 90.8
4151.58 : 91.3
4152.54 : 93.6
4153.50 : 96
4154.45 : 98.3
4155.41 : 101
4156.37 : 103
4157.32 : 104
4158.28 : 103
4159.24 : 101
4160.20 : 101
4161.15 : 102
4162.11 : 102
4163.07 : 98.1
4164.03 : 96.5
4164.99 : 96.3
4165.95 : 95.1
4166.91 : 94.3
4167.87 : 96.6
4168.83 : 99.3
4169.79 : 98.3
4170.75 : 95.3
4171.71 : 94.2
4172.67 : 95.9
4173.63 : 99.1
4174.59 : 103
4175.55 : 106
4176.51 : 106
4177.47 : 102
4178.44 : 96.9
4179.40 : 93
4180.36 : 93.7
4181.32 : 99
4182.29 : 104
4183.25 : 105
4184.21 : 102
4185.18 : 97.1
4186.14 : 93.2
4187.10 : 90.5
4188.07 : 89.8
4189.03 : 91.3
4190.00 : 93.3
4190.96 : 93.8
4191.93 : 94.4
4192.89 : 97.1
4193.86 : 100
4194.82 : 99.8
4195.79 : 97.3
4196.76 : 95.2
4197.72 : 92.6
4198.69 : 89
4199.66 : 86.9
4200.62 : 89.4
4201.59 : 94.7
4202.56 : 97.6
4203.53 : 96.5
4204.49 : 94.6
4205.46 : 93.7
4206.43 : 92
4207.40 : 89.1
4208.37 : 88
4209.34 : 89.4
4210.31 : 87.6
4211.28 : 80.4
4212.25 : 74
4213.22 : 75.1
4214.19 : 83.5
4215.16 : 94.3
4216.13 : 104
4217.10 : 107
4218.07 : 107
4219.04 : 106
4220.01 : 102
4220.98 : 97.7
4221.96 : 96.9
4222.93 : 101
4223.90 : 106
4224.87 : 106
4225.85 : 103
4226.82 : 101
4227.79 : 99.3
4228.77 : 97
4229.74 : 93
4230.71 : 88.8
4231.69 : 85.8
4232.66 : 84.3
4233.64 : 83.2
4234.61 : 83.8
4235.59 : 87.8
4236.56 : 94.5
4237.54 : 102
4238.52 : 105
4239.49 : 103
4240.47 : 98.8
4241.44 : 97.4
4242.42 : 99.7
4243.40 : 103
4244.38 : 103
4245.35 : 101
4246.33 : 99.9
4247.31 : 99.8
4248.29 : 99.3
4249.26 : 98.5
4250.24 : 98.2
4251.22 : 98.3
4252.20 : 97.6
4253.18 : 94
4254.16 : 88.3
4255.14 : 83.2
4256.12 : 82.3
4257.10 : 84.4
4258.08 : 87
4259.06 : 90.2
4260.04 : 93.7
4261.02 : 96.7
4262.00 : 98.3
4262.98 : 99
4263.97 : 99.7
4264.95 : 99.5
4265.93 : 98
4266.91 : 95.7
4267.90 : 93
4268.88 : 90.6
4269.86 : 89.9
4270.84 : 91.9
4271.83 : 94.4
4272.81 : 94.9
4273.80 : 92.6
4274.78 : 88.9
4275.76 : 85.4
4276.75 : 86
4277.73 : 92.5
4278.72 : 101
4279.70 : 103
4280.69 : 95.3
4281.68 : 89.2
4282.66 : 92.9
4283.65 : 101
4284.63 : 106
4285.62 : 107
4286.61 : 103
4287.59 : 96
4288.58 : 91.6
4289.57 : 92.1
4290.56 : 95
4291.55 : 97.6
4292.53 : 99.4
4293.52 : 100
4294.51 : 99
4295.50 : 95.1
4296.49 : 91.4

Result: 0.15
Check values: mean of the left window 126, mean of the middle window 99.5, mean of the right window 94.3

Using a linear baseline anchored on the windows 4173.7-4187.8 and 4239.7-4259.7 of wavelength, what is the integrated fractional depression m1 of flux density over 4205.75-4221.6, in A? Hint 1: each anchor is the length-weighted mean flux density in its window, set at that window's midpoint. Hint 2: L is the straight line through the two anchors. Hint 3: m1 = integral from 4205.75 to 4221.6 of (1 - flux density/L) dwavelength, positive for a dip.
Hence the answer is 0.8 A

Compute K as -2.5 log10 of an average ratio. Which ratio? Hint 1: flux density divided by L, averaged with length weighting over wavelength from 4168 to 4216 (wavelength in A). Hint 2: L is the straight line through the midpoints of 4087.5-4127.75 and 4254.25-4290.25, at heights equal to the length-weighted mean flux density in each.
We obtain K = 0.16 mag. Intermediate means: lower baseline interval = 124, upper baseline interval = 94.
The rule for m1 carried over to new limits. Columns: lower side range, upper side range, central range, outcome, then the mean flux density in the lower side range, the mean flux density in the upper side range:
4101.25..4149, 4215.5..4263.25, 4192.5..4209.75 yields 1.5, 114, 96.7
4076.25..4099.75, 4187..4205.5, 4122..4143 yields 0.7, 125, 93.9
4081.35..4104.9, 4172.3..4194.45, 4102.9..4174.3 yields 3.3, 129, 97.7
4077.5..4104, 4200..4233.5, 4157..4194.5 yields 2.4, 127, 94.1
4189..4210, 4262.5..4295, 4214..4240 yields -0.8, 93.4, 95.8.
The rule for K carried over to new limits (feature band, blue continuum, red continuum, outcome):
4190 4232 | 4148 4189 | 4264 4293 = 0.03 mag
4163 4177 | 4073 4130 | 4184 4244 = 0.07 mag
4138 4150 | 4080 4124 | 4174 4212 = 0.06 mag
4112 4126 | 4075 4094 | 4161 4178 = -0.03 mag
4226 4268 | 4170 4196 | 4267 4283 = -0.01 mag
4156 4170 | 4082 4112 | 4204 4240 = 0.12 mag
